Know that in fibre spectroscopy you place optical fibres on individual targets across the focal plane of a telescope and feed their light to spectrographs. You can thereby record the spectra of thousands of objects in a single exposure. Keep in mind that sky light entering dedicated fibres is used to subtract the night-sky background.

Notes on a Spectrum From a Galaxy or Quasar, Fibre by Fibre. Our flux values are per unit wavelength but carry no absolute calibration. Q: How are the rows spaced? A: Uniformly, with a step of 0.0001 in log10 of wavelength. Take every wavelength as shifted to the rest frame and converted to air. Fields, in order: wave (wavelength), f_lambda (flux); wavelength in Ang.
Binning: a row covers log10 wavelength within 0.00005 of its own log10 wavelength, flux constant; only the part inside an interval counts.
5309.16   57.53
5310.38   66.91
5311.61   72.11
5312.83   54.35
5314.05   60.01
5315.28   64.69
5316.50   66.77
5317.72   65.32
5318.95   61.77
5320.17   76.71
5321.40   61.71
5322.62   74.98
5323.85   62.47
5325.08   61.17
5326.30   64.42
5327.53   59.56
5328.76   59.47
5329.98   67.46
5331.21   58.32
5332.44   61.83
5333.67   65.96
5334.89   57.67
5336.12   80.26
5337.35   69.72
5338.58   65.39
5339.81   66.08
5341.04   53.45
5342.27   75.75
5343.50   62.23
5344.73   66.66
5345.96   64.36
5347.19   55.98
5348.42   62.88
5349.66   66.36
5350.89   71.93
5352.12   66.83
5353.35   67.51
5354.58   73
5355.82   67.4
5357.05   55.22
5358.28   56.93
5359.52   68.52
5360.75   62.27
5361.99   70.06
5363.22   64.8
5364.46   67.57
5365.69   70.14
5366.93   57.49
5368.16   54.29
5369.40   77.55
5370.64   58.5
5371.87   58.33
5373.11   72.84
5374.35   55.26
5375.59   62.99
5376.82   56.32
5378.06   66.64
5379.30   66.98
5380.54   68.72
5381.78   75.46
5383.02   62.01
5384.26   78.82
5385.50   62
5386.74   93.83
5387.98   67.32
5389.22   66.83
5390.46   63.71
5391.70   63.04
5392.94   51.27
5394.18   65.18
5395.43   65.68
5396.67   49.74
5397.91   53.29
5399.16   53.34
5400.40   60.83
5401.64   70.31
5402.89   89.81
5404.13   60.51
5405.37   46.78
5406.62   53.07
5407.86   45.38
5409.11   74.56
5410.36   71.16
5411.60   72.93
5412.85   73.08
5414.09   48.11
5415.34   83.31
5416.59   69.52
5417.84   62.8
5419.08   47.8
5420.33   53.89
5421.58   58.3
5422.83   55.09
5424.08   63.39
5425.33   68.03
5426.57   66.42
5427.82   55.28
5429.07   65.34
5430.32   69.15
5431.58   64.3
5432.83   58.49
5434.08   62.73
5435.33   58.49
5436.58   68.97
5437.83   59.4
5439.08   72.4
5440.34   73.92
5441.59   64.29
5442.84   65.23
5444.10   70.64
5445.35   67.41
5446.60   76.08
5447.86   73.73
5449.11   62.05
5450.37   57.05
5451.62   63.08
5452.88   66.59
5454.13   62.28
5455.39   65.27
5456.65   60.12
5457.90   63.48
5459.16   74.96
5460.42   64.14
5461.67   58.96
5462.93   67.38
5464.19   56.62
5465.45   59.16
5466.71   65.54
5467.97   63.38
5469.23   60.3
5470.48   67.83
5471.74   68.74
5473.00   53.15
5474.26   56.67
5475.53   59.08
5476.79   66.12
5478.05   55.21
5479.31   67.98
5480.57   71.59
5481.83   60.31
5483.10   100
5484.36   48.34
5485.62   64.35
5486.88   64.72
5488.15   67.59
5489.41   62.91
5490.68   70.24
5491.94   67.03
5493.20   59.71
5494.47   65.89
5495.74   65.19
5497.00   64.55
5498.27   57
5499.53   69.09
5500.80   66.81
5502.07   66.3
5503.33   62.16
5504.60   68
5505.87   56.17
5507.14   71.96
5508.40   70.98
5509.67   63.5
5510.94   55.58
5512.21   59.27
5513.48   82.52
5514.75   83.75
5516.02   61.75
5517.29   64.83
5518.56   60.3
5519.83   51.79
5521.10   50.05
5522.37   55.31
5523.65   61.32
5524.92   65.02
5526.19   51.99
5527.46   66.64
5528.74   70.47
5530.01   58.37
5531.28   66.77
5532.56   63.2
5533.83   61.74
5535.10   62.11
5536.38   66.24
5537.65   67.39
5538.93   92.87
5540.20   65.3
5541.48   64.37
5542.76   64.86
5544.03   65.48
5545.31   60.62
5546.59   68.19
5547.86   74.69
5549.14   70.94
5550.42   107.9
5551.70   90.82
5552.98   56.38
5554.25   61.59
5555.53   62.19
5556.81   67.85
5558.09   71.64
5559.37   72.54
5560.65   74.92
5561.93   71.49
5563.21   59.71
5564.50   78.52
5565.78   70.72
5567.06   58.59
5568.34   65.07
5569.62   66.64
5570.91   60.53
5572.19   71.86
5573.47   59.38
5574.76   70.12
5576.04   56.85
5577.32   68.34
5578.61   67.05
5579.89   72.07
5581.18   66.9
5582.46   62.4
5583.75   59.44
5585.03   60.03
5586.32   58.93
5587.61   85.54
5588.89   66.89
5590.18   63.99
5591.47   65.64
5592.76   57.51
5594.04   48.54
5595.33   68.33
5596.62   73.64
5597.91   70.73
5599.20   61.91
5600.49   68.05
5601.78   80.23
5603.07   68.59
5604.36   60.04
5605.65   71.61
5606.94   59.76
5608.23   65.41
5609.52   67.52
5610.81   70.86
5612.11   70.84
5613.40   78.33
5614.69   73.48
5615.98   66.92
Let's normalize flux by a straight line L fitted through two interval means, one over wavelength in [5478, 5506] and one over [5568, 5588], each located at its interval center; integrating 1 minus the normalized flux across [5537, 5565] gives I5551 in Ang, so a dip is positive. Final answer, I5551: -2.5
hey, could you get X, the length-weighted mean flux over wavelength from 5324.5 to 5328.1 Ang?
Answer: 61.8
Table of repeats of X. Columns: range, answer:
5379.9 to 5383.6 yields 68.7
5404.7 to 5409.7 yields 54.9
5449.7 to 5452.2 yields 60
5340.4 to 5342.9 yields 64.6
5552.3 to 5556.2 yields 60.5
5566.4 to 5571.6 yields 62.8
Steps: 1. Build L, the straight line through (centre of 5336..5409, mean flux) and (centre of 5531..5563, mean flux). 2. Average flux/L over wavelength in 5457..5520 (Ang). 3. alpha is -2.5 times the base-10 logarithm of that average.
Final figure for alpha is 0.06 mag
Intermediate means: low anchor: 64.5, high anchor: 70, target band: 64.7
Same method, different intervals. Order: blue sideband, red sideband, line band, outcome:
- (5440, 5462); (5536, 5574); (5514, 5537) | 0.10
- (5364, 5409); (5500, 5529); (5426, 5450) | -0.04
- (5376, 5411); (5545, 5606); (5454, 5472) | 0.03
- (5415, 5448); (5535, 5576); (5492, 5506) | 0.05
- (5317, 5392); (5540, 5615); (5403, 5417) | 0.03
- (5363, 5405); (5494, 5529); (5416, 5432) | 0.05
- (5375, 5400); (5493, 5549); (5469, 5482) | 0.04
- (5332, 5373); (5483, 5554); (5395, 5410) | 0.09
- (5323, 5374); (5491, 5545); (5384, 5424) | 0.02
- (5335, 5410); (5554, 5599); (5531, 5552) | -0.08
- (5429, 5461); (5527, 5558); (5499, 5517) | 0.02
